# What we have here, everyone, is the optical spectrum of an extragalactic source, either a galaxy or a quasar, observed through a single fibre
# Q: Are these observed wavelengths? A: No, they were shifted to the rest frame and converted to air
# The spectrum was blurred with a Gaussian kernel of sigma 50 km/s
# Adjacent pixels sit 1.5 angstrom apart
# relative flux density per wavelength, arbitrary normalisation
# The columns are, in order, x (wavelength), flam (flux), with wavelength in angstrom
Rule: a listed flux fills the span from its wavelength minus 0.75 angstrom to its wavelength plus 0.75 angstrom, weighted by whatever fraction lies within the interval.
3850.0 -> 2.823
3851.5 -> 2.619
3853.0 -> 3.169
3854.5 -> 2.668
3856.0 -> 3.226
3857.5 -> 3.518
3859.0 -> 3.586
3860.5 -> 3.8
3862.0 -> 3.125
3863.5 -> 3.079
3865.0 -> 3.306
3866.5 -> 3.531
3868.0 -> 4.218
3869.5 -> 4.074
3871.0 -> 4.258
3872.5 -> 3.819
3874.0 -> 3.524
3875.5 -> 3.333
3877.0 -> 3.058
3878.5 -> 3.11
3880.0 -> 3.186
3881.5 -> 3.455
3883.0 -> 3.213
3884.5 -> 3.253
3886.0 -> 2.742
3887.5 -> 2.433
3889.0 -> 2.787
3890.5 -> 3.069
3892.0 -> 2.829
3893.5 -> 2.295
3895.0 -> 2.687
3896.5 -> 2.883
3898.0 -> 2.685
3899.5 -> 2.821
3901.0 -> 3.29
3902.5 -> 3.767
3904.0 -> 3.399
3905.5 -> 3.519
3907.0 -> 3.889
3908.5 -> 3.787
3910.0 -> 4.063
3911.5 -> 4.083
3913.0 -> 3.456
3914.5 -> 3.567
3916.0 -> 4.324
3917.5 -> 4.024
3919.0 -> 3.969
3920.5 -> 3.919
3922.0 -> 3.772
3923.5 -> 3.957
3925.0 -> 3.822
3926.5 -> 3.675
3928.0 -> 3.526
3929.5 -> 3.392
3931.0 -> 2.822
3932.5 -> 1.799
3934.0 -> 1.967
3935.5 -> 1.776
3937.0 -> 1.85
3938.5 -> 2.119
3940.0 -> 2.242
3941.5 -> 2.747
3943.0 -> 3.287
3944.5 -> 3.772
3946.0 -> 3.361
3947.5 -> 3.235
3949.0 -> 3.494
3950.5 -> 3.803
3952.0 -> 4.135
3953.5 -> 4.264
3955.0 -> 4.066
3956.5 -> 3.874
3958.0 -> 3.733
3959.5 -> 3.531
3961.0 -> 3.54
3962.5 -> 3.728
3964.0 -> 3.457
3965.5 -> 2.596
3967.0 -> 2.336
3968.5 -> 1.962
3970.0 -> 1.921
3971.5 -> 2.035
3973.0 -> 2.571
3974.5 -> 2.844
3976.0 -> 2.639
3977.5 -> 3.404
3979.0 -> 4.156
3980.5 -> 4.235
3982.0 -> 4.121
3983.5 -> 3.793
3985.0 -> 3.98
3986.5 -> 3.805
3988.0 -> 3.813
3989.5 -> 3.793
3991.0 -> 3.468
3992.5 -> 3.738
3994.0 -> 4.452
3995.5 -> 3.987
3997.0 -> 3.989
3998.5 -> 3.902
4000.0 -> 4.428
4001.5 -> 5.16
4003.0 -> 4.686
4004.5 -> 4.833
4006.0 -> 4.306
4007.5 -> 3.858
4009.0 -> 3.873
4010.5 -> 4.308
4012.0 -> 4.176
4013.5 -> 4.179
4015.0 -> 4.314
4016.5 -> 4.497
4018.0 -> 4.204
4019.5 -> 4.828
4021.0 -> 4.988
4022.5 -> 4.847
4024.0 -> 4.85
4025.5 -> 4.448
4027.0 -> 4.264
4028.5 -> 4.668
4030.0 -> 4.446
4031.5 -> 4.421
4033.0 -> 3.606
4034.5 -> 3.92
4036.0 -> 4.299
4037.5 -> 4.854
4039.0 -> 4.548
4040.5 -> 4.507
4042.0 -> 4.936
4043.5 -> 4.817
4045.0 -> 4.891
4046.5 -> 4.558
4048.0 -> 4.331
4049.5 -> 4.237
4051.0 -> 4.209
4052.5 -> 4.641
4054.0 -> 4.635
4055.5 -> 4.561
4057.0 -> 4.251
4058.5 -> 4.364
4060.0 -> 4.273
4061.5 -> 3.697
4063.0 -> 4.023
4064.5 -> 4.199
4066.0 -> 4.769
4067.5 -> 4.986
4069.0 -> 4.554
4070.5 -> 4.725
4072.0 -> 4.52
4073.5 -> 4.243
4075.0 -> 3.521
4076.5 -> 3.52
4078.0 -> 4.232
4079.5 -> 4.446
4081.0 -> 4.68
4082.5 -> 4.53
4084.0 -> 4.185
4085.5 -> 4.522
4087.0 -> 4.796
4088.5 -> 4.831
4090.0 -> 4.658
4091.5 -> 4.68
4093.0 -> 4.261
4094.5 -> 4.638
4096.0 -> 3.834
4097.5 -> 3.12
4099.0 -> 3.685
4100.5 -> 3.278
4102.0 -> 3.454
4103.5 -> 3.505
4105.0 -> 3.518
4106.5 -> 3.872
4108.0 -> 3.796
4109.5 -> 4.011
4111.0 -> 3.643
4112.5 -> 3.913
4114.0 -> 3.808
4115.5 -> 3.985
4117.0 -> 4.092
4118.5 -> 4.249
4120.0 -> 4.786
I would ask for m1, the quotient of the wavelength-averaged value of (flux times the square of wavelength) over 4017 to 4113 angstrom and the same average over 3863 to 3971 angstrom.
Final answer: 1.41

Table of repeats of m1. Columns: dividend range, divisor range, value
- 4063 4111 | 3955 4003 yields 1.24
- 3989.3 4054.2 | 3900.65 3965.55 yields 1.34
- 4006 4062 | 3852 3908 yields 1.46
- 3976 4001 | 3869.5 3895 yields 1.31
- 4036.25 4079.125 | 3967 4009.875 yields 1.24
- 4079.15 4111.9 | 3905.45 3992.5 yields 1.31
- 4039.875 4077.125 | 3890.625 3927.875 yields 1.35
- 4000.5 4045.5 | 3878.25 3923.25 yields 1.42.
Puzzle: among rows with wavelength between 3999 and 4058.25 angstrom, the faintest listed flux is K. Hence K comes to 3.606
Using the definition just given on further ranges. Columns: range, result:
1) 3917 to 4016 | 1.776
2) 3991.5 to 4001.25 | 3.738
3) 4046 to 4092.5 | 3.52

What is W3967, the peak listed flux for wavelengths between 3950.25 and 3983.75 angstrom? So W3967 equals 4.264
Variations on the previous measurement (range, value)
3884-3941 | 4.324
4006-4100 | 4.988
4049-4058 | 4.641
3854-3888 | 4.258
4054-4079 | 4.986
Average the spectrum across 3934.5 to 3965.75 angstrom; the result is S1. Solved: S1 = 3.27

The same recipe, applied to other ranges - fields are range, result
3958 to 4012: 3.64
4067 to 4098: 4.36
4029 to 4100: 4.36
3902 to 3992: 3.37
